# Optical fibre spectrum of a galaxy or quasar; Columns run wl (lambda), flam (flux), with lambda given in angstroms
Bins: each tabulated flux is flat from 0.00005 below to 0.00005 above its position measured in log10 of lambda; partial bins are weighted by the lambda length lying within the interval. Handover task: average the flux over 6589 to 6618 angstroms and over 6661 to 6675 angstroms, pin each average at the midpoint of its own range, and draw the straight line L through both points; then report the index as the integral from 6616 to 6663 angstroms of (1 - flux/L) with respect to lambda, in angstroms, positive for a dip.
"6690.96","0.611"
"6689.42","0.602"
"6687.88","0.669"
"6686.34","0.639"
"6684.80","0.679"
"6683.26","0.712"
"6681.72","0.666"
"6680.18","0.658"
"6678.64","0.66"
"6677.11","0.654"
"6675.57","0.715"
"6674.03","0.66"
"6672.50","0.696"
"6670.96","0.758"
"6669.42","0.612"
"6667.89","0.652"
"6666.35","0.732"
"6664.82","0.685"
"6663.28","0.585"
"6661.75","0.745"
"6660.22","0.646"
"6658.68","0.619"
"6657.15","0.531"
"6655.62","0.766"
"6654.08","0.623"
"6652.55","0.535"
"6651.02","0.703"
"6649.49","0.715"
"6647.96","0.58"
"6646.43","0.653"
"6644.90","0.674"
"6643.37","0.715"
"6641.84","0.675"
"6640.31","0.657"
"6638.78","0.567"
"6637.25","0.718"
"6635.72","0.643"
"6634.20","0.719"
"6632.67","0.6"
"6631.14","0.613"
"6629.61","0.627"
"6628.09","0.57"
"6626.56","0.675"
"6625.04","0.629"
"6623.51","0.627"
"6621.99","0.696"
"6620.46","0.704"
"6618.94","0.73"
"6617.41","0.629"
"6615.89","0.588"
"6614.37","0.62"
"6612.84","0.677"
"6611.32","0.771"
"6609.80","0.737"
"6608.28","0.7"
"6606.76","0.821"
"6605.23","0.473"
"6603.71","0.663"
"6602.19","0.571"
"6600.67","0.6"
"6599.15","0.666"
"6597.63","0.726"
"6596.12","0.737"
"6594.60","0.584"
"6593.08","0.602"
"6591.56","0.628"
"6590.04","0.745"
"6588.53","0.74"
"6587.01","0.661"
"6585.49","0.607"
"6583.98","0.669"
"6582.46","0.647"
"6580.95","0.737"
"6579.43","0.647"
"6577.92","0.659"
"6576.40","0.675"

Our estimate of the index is 1.5 angstroms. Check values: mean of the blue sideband 0.661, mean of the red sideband 0.681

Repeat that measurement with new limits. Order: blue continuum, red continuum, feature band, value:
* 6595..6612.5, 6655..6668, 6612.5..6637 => 0.9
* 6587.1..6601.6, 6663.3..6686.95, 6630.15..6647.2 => 0.4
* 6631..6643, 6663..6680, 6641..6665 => 0.4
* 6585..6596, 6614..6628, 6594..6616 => -0.3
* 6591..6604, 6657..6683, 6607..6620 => -0.8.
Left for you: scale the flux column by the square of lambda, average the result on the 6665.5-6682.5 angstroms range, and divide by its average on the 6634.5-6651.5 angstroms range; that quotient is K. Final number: 1.0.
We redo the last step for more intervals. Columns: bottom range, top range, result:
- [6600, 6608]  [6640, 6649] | 1.06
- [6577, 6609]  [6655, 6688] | 1.04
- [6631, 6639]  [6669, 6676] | 1.07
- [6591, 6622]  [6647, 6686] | 1.02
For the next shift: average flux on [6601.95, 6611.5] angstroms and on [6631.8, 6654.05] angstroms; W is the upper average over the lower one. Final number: 1.0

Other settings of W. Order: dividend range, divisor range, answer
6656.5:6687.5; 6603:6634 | 1.01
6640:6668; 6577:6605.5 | 1.01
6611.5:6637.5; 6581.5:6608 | 0.99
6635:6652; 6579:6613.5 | 0.99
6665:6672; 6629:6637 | 1.07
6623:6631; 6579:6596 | 0.94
